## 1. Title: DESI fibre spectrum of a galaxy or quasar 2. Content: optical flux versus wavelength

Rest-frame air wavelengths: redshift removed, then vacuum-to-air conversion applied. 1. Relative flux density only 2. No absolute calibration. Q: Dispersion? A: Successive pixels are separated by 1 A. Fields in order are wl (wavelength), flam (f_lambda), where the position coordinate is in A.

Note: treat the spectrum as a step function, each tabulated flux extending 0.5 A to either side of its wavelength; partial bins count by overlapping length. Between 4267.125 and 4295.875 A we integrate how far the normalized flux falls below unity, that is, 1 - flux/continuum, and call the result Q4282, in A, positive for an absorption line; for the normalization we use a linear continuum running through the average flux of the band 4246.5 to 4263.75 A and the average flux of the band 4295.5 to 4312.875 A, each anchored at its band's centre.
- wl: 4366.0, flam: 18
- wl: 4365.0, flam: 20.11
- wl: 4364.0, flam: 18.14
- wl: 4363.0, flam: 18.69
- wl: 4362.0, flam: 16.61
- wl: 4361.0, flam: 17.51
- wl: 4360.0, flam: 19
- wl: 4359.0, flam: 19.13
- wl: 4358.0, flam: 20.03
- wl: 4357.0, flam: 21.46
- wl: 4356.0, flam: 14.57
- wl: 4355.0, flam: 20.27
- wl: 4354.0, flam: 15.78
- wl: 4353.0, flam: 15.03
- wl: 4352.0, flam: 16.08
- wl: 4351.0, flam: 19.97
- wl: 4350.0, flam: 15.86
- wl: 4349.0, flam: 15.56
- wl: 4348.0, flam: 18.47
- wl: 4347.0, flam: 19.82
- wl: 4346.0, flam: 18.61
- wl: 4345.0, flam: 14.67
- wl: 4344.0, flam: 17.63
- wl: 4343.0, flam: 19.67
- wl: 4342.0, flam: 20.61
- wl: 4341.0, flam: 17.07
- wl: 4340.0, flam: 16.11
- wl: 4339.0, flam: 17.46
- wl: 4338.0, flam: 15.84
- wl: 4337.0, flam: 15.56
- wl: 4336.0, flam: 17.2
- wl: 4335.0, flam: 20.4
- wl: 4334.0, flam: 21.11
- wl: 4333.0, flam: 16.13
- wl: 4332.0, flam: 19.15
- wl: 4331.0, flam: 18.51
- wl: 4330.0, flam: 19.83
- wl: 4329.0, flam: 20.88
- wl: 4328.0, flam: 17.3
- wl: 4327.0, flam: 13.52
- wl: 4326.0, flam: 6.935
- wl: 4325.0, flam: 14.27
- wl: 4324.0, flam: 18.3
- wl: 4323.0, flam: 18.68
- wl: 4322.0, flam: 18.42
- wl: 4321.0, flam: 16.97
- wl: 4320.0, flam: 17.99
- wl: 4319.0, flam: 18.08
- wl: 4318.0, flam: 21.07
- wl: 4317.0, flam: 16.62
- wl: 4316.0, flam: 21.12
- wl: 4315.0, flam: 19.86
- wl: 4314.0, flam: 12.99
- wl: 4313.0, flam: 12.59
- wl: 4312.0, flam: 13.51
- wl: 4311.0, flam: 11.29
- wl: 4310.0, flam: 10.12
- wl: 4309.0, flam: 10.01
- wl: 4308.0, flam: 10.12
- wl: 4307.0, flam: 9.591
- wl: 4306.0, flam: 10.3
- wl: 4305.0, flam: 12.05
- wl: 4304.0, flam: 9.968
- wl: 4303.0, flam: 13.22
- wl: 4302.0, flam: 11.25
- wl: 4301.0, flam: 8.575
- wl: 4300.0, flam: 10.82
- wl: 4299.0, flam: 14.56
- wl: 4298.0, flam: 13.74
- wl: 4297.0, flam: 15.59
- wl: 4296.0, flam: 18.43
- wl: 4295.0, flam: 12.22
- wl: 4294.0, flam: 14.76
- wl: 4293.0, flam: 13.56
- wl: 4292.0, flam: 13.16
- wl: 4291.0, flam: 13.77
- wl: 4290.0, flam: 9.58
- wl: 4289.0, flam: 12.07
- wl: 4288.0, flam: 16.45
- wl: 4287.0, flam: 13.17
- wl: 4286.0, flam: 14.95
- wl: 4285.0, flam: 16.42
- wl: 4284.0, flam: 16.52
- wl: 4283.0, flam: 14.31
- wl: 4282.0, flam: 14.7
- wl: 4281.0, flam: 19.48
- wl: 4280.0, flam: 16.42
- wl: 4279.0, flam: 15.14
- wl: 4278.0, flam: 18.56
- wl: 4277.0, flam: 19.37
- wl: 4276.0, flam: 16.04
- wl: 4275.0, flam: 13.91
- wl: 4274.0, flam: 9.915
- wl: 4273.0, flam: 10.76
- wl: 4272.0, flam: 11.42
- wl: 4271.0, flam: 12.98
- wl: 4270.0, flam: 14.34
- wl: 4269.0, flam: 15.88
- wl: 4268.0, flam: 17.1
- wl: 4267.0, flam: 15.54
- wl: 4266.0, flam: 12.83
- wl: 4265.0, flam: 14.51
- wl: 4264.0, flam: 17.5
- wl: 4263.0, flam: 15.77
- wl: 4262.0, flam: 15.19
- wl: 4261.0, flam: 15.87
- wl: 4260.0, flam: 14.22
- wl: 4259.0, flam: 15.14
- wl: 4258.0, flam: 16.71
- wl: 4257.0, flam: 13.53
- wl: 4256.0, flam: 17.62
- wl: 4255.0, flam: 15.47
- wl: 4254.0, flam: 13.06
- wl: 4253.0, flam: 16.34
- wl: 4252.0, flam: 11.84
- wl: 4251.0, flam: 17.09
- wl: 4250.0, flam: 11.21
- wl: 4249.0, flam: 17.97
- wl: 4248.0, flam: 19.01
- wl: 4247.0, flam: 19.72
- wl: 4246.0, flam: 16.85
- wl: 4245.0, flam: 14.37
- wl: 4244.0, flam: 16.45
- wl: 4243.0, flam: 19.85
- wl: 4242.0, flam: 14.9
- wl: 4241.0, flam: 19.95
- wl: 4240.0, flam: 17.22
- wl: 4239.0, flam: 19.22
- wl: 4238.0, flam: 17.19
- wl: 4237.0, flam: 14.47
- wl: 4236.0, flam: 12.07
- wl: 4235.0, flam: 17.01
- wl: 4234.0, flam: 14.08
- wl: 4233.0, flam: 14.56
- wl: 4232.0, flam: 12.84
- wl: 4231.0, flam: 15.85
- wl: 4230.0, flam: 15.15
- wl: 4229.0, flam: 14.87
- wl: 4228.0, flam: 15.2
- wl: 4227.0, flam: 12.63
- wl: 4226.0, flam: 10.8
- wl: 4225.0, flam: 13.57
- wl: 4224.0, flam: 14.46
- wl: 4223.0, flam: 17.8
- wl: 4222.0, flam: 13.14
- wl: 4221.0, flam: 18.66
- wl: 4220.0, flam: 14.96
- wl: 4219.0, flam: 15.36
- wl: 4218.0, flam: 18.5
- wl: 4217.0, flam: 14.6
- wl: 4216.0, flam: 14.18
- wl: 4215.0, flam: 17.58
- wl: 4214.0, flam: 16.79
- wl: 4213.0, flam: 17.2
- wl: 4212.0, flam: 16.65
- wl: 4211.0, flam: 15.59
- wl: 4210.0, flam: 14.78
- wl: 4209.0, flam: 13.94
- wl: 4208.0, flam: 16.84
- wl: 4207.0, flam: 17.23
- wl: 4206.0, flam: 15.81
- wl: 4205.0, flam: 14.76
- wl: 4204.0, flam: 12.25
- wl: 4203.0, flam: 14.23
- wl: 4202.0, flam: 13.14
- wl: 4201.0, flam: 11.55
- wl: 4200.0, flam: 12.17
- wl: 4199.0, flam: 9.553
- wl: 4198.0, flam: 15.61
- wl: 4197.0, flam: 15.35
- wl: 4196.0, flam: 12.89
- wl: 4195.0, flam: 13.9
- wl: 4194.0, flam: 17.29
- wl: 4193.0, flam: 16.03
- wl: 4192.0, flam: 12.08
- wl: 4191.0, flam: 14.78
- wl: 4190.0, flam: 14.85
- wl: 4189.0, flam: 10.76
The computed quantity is -2.0 A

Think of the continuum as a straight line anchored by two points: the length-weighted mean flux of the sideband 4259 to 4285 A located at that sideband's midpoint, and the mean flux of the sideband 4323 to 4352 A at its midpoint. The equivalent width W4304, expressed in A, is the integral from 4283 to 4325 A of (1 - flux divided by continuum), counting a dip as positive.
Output 5.30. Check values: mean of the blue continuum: 15.2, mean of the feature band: 14.2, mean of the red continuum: 17.4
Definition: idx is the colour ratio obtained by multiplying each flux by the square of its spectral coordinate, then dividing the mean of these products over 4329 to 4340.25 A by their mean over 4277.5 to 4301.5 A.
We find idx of 1.28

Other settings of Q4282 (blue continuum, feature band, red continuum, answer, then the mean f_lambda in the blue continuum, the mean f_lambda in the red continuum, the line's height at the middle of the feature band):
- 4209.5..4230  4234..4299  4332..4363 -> 3.7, 15.4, 17.8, 16.3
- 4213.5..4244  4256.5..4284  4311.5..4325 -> 2.1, 15.6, 17.3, 16.4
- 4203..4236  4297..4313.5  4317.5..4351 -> 5.3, 15.2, 17.5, 16.9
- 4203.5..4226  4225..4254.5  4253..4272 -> -0.4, 15.6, 15.1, 15.3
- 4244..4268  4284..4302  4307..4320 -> 1.6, 15.6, 14.7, 15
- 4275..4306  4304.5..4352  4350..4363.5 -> 0.2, 14.2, 17.9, 16.3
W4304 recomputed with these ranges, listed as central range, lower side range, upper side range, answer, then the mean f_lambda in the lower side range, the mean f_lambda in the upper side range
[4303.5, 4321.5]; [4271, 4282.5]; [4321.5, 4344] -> 2.7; 15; 17.4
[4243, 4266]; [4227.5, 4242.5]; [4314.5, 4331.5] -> 0.5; 15.6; 17.6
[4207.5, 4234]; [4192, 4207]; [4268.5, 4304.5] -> -2.4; 13.9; 14.1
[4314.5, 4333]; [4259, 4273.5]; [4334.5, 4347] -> -0.7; 14.6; 17.7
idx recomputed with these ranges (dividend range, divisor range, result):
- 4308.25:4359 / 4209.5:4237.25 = 1.18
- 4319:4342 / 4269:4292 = 1.21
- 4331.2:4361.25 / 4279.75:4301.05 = 1.28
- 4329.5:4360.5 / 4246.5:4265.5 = 1.19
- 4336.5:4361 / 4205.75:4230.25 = 1.22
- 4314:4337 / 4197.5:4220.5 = 1.25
